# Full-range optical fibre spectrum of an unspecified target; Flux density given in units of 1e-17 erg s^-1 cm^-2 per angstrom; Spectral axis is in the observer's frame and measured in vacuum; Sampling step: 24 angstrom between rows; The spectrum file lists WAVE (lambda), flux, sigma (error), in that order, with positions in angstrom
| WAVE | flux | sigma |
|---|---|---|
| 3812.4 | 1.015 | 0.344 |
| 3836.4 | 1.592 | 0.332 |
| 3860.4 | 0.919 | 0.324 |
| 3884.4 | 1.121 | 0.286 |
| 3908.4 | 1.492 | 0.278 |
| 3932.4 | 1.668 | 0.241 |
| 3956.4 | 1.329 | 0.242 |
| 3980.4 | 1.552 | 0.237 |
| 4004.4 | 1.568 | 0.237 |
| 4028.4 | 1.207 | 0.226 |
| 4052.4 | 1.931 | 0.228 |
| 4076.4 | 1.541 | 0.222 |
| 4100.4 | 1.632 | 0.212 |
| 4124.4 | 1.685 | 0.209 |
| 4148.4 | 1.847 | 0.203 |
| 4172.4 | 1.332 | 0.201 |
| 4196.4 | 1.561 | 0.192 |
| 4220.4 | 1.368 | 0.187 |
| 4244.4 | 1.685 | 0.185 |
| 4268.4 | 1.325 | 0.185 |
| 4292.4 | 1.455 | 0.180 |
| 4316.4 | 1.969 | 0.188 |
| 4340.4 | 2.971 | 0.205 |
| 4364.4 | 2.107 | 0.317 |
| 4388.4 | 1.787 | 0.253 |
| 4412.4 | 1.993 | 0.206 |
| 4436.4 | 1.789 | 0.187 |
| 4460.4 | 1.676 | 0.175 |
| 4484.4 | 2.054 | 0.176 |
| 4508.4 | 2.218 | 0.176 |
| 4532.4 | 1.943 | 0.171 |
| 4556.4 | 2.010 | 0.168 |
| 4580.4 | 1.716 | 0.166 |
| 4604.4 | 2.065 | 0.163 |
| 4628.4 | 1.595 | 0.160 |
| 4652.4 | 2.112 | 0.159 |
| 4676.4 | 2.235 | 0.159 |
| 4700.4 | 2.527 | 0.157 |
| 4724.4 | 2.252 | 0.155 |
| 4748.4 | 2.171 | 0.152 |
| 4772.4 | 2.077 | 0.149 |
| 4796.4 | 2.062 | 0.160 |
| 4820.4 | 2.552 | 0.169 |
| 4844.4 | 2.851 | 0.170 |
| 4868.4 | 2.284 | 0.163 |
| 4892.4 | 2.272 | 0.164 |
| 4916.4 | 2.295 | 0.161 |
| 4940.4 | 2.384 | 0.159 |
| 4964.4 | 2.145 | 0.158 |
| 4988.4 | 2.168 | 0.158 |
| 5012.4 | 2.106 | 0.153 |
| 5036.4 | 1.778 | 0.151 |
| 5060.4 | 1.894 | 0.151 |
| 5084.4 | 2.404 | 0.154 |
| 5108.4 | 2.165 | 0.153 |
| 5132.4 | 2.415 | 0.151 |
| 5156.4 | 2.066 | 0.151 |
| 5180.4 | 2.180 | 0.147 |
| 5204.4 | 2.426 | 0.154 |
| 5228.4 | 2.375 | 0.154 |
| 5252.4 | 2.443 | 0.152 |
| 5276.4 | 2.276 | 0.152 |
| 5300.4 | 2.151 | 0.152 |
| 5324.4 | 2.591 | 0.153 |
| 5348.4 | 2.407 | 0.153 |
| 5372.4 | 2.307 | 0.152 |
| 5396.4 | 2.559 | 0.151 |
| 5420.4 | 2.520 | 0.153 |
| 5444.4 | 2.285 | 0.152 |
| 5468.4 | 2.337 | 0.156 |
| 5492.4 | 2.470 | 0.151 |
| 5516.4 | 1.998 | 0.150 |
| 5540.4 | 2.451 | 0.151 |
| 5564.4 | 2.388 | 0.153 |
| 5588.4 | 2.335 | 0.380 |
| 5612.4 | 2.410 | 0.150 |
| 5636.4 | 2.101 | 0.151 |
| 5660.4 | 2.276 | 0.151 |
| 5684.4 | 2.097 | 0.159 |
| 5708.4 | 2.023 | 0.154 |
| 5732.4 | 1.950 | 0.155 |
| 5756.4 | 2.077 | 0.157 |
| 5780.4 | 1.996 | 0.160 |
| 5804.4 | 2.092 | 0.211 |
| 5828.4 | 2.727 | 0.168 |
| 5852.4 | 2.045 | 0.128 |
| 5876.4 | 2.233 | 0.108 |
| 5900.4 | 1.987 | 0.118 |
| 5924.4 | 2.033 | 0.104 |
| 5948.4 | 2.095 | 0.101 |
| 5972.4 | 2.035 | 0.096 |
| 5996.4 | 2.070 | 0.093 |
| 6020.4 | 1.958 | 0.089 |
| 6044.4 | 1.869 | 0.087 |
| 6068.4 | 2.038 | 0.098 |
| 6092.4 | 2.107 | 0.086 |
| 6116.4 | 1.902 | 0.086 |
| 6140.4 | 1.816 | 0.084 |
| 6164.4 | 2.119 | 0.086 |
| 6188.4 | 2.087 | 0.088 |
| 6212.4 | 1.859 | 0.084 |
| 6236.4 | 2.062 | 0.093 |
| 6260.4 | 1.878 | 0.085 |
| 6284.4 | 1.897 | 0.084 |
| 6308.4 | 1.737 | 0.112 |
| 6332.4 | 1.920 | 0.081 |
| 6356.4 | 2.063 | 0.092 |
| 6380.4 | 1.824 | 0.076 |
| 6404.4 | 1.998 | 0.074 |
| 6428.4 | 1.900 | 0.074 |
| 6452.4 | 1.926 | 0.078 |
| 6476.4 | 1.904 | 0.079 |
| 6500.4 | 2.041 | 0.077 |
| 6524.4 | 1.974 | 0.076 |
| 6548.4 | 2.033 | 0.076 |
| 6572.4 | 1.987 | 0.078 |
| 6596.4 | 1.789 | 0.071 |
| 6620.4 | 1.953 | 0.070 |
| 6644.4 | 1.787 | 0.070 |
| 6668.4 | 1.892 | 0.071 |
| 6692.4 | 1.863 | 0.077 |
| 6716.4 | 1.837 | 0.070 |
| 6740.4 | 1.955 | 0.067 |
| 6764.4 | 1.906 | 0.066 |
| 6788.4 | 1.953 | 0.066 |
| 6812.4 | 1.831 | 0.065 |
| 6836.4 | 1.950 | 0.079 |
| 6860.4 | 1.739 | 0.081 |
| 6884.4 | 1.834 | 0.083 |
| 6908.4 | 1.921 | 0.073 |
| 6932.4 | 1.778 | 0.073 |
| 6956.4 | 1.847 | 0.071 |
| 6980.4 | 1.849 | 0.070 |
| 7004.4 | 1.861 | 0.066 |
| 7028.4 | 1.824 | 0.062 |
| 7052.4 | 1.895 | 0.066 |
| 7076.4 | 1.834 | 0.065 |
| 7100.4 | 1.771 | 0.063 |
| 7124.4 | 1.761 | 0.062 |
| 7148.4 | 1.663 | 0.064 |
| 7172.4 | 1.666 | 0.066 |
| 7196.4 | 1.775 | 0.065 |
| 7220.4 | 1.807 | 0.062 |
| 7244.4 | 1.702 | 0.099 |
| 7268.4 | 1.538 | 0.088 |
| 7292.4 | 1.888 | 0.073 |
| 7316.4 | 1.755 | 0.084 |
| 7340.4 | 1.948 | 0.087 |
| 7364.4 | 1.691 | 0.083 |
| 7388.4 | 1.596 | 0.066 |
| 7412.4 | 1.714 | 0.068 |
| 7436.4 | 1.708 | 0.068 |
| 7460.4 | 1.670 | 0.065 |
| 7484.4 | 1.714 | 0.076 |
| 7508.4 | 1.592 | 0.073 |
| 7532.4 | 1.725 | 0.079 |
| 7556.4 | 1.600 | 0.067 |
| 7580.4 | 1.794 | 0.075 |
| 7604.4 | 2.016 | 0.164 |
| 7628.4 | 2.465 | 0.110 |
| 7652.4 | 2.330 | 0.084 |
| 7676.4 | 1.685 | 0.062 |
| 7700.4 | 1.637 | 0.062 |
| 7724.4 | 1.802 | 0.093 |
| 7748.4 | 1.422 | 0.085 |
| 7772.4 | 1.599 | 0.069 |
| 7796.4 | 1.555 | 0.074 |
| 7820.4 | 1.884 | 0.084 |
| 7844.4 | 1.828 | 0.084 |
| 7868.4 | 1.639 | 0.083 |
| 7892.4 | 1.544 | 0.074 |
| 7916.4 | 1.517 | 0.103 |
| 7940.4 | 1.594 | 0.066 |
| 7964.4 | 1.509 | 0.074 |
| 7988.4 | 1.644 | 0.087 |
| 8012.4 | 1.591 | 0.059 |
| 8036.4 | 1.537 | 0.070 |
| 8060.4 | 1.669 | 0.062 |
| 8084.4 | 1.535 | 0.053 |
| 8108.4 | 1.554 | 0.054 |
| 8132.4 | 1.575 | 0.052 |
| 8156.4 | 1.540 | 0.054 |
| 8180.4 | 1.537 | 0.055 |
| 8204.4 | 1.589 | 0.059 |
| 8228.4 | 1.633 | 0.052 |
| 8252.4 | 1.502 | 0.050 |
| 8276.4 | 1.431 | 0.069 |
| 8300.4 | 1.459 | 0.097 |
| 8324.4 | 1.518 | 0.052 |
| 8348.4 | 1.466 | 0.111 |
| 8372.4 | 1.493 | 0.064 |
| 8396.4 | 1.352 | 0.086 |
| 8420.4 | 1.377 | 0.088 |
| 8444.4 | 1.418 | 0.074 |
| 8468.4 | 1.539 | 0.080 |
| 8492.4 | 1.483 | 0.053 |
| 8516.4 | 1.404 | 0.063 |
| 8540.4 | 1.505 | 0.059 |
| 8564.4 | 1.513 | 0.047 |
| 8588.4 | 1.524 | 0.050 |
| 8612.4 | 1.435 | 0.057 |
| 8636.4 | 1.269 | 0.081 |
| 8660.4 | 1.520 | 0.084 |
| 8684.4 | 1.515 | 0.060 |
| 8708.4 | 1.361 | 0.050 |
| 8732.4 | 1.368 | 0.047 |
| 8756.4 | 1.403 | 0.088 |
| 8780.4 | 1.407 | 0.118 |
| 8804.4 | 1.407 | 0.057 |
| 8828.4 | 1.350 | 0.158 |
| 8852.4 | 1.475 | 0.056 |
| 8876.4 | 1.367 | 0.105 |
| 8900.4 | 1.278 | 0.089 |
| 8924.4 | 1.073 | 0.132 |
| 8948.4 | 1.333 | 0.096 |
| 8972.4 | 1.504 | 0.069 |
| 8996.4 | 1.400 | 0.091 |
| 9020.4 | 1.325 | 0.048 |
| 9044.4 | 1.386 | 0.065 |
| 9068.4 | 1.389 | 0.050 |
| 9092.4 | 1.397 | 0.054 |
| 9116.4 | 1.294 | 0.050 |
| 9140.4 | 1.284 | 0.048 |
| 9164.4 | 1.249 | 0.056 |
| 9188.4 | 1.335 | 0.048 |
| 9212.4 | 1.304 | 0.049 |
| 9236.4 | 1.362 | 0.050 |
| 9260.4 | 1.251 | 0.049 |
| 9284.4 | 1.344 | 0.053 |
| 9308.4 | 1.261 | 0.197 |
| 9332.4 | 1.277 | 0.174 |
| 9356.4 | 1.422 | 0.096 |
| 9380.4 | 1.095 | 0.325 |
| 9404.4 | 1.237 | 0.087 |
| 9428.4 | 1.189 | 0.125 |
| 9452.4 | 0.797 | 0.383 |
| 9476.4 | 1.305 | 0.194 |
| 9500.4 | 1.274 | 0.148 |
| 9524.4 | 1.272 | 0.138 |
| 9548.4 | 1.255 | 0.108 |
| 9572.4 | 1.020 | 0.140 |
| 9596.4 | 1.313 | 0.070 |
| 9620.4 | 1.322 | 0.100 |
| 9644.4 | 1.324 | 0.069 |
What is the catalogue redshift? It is 0.164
